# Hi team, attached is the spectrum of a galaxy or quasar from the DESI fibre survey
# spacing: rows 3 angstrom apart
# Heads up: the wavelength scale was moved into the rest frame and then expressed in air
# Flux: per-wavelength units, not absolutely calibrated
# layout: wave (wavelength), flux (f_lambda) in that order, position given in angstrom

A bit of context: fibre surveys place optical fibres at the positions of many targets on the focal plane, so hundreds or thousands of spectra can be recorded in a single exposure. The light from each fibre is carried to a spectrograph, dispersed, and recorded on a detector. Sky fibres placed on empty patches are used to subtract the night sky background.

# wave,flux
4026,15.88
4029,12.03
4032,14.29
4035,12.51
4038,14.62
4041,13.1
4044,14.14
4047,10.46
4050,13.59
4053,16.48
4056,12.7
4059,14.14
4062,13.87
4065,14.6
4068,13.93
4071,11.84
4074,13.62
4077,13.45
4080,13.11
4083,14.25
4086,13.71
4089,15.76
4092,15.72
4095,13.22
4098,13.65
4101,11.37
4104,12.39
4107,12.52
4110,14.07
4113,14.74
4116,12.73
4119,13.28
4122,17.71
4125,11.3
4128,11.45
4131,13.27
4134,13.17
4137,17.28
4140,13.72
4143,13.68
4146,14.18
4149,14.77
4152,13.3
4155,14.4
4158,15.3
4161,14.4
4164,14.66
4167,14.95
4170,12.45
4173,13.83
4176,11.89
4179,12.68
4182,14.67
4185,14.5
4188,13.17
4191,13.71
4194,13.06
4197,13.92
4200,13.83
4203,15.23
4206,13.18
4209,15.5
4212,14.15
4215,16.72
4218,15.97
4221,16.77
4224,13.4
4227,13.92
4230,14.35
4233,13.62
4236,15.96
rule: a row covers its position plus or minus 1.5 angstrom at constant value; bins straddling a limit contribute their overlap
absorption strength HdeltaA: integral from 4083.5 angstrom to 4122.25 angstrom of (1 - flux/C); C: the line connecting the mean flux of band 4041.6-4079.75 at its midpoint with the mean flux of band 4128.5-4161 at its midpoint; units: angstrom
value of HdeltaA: 0.2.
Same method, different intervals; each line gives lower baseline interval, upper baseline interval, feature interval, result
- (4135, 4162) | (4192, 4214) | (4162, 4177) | 0.79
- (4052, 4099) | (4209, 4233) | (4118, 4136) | 1.08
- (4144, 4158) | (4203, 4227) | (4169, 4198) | 2.50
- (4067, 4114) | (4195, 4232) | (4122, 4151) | 0.30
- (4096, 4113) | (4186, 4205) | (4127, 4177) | -2.05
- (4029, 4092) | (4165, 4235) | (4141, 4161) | -0.37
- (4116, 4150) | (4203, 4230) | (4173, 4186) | 0.94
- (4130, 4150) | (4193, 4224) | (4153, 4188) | 1.42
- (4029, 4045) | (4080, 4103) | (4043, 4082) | 0.48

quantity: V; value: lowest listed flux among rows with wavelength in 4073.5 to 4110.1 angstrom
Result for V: 11.37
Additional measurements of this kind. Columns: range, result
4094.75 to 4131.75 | 11.3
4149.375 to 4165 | 13.3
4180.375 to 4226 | 13.06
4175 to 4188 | 11.89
